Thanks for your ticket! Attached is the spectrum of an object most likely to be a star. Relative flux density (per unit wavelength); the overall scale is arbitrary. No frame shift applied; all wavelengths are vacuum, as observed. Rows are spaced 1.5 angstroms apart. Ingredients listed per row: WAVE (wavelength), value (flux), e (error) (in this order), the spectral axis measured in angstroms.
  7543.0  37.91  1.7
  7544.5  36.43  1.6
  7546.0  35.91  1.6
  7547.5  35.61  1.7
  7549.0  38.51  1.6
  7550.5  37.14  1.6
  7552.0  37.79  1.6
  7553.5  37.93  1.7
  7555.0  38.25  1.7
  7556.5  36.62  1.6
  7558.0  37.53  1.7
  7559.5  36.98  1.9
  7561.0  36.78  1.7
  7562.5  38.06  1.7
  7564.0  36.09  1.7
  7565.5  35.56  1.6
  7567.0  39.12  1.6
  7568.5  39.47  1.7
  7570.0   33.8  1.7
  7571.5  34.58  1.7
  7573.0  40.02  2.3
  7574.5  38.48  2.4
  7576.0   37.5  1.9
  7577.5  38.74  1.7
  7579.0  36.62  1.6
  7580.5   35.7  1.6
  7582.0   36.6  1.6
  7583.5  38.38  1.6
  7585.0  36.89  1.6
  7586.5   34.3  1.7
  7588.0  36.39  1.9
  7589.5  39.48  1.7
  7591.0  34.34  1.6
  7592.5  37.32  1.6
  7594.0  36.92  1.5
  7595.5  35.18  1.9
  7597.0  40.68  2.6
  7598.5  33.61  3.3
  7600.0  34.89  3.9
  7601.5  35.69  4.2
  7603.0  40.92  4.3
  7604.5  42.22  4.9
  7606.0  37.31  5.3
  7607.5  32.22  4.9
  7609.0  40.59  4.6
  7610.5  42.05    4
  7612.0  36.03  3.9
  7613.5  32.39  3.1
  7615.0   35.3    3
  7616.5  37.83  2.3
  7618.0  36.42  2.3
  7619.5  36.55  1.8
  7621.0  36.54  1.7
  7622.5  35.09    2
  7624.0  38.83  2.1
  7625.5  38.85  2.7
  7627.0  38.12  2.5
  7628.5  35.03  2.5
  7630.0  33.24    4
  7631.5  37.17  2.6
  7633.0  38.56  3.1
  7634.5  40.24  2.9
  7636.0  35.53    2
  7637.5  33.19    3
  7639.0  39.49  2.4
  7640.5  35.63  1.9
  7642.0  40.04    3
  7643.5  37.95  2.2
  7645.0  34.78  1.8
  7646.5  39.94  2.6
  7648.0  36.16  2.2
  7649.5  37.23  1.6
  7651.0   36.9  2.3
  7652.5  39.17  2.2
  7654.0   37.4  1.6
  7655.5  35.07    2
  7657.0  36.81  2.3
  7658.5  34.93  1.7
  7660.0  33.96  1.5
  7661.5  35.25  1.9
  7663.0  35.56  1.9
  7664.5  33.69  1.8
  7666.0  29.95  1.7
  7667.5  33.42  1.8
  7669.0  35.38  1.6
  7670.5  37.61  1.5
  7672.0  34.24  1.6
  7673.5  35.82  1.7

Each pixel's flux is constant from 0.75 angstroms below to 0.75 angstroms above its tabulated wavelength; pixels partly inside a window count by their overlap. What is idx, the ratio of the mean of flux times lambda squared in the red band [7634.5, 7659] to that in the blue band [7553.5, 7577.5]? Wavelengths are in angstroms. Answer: 1.0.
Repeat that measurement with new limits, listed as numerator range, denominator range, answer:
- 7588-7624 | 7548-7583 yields 1.00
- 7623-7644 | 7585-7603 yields 1.03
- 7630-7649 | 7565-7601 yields 1.03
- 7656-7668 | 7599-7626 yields 0.93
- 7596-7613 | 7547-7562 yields 1.02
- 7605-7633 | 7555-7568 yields 1.00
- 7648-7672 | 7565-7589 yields 0.98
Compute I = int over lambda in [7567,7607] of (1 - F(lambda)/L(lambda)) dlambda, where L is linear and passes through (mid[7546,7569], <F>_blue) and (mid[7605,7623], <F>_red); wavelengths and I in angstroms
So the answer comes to -0.20 angstroms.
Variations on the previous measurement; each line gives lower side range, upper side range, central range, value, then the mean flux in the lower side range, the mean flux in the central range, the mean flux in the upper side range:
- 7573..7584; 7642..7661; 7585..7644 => 0.36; 37.6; 37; 36.8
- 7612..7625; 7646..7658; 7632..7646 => -0.19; 36.2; 37.3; 37.2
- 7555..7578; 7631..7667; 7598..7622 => -0.06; 37.3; 36.9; 36.4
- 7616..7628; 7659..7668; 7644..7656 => -0.80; 37.2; 37.1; 33.7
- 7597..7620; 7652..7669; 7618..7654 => -1.18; 37.1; 37.1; 35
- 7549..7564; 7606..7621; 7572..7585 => -0.18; 37.4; 37.6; 36.6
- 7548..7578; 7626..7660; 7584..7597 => 0.21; 37.4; 36.6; 36.9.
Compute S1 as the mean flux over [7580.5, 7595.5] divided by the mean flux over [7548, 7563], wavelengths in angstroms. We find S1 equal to 0.98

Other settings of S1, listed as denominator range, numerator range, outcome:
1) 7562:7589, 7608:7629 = 1.00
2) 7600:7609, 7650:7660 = 0.97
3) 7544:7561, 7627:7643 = 0.99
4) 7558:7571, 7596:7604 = 1.01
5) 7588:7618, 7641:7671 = 0.97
